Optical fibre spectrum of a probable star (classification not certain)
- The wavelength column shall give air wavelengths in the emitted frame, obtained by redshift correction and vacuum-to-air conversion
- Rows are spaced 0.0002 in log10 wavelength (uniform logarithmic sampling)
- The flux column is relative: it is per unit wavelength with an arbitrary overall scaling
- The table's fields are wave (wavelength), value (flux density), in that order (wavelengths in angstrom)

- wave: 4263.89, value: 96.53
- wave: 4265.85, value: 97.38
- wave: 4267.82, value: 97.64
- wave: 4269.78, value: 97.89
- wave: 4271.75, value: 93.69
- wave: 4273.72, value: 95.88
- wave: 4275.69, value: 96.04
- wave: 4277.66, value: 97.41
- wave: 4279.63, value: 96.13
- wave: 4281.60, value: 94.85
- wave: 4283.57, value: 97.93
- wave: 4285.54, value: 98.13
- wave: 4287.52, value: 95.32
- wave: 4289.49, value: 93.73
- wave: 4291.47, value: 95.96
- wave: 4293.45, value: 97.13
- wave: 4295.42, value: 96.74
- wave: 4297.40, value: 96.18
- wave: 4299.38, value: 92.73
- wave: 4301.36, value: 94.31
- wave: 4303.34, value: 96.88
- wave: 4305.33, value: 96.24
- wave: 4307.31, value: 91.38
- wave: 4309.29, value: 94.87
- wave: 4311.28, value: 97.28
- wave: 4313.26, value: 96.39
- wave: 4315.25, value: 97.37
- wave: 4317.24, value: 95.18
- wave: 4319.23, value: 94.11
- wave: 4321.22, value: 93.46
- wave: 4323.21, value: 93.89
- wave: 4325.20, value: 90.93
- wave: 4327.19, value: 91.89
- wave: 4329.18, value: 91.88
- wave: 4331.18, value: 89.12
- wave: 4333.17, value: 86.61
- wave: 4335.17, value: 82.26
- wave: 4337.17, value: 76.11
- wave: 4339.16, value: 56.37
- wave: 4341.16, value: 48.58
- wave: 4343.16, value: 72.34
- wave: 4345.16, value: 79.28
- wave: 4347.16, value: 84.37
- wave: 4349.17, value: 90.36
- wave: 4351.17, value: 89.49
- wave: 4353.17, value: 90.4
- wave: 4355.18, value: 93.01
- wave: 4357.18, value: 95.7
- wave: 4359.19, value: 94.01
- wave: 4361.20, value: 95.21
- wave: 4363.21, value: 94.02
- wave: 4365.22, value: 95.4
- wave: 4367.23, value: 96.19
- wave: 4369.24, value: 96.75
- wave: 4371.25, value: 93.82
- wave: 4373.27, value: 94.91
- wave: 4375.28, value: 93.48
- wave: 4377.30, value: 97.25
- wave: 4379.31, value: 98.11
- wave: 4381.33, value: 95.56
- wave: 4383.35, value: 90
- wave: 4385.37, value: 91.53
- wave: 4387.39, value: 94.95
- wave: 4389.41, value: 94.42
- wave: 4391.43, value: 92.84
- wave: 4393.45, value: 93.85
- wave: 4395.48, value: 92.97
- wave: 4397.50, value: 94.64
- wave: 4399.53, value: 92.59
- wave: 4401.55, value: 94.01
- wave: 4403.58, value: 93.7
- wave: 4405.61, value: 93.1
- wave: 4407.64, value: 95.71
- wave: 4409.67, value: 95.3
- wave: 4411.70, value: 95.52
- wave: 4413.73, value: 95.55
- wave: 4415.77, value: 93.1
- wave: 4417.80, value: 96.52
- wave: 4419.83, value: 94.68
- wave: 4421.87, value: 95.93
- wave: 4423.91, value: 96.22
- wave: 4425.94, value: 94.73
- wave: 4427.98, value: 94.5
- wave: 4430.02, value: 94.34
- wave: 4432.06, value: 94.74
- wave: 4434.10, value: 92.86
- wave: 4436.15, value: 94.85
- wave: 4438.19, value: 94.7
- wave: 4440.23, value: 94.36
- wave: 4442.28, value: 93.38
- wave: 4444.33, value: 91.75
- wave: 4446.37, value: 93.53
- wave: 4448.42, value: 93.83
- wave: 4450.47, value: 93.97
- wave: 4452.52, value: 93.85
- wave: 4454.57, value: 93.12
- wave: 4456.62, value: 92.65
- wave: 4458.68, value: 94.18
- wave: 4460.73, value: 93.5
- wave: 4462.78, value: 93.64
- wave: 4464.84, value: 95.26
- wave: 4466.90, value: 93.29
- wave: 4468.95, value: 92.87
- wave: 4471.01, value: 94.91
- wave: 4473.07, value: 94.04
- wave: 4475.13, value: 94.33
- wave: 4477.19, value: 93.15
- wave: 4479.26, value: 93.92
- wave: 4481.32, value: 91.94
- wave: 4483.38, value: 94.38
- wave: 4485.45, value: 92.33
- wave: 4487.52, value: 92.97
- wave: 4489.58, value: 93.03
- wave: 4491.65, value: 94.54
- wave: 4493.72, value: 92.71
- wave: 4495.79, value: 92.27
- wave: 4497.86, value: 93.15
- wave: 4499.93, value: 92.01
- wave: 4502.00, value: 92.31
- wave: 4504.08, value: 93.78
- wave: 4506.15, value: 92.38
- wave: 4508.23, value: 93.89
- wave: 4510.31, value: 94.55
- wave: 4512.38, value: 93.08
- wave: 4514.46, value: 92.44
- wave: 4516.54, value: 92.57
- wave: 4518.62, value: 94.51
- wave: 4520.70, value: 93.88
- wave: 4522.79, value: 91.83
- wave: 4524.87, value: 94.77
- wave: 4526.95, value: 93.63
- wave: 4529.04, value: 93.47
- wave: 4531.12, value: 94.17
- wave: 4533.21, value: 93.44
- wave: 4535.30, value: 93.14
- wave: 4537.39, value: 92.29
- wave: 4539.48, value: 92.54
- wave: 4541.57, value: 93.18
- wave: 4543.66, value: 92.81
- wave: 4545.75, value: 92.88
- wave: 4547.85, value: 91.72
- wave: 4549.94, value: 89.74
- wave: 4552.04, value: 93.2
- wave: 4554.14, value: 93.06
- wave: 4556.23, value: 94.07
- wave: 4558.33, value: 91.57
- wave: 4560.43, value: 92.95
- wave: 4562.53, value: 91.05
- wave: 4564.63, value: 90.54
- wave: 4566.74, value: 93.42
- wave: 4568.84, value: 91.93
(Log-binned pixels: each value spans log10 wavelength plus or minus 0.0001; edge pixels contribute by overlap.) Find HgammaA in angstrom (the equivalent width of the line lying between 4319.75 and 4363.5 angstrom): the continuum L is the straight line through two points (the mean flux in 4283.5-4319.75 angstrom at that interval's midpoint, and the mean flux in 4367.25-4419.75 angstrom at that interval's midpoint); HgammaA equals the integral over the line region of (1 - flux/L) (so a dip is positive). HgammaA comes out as 4.5 angstrom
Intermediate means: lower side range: 95.6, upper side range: 94.5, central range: 85.4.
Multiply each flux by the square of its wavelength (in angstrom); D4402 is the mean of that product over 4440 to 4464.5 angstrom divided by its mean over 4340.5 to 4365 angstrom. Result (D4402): 1.13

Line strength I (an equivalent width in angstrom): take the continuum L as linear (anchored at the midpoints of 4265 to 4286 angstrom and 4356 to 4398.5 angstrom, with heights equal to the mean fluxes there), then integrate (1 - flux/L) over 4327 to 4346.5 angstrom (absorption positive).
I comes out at 3.8 angstrom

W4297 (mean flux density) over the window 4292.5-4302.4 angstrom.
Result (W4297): 95.5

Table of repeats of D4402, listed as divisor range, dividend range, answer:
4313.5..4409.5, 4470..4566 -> 1.10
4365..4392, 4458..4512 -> 1.04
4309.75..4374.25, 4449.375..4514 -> 1.12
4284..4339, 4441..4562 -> 1.10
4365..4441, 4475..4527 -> 1.03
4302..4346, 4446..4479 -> 1.15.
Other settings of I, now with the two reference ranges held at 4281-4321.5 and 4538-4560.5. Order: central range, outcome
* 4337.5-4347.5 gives 2.9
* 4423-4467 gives -0.1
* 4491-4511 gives 0.0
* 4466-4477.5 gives 0.0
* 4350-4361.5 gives 0.3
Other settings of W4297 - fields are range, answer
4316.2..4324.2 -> 94.1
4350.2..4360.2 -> 92.5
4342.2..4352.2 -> 83.3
